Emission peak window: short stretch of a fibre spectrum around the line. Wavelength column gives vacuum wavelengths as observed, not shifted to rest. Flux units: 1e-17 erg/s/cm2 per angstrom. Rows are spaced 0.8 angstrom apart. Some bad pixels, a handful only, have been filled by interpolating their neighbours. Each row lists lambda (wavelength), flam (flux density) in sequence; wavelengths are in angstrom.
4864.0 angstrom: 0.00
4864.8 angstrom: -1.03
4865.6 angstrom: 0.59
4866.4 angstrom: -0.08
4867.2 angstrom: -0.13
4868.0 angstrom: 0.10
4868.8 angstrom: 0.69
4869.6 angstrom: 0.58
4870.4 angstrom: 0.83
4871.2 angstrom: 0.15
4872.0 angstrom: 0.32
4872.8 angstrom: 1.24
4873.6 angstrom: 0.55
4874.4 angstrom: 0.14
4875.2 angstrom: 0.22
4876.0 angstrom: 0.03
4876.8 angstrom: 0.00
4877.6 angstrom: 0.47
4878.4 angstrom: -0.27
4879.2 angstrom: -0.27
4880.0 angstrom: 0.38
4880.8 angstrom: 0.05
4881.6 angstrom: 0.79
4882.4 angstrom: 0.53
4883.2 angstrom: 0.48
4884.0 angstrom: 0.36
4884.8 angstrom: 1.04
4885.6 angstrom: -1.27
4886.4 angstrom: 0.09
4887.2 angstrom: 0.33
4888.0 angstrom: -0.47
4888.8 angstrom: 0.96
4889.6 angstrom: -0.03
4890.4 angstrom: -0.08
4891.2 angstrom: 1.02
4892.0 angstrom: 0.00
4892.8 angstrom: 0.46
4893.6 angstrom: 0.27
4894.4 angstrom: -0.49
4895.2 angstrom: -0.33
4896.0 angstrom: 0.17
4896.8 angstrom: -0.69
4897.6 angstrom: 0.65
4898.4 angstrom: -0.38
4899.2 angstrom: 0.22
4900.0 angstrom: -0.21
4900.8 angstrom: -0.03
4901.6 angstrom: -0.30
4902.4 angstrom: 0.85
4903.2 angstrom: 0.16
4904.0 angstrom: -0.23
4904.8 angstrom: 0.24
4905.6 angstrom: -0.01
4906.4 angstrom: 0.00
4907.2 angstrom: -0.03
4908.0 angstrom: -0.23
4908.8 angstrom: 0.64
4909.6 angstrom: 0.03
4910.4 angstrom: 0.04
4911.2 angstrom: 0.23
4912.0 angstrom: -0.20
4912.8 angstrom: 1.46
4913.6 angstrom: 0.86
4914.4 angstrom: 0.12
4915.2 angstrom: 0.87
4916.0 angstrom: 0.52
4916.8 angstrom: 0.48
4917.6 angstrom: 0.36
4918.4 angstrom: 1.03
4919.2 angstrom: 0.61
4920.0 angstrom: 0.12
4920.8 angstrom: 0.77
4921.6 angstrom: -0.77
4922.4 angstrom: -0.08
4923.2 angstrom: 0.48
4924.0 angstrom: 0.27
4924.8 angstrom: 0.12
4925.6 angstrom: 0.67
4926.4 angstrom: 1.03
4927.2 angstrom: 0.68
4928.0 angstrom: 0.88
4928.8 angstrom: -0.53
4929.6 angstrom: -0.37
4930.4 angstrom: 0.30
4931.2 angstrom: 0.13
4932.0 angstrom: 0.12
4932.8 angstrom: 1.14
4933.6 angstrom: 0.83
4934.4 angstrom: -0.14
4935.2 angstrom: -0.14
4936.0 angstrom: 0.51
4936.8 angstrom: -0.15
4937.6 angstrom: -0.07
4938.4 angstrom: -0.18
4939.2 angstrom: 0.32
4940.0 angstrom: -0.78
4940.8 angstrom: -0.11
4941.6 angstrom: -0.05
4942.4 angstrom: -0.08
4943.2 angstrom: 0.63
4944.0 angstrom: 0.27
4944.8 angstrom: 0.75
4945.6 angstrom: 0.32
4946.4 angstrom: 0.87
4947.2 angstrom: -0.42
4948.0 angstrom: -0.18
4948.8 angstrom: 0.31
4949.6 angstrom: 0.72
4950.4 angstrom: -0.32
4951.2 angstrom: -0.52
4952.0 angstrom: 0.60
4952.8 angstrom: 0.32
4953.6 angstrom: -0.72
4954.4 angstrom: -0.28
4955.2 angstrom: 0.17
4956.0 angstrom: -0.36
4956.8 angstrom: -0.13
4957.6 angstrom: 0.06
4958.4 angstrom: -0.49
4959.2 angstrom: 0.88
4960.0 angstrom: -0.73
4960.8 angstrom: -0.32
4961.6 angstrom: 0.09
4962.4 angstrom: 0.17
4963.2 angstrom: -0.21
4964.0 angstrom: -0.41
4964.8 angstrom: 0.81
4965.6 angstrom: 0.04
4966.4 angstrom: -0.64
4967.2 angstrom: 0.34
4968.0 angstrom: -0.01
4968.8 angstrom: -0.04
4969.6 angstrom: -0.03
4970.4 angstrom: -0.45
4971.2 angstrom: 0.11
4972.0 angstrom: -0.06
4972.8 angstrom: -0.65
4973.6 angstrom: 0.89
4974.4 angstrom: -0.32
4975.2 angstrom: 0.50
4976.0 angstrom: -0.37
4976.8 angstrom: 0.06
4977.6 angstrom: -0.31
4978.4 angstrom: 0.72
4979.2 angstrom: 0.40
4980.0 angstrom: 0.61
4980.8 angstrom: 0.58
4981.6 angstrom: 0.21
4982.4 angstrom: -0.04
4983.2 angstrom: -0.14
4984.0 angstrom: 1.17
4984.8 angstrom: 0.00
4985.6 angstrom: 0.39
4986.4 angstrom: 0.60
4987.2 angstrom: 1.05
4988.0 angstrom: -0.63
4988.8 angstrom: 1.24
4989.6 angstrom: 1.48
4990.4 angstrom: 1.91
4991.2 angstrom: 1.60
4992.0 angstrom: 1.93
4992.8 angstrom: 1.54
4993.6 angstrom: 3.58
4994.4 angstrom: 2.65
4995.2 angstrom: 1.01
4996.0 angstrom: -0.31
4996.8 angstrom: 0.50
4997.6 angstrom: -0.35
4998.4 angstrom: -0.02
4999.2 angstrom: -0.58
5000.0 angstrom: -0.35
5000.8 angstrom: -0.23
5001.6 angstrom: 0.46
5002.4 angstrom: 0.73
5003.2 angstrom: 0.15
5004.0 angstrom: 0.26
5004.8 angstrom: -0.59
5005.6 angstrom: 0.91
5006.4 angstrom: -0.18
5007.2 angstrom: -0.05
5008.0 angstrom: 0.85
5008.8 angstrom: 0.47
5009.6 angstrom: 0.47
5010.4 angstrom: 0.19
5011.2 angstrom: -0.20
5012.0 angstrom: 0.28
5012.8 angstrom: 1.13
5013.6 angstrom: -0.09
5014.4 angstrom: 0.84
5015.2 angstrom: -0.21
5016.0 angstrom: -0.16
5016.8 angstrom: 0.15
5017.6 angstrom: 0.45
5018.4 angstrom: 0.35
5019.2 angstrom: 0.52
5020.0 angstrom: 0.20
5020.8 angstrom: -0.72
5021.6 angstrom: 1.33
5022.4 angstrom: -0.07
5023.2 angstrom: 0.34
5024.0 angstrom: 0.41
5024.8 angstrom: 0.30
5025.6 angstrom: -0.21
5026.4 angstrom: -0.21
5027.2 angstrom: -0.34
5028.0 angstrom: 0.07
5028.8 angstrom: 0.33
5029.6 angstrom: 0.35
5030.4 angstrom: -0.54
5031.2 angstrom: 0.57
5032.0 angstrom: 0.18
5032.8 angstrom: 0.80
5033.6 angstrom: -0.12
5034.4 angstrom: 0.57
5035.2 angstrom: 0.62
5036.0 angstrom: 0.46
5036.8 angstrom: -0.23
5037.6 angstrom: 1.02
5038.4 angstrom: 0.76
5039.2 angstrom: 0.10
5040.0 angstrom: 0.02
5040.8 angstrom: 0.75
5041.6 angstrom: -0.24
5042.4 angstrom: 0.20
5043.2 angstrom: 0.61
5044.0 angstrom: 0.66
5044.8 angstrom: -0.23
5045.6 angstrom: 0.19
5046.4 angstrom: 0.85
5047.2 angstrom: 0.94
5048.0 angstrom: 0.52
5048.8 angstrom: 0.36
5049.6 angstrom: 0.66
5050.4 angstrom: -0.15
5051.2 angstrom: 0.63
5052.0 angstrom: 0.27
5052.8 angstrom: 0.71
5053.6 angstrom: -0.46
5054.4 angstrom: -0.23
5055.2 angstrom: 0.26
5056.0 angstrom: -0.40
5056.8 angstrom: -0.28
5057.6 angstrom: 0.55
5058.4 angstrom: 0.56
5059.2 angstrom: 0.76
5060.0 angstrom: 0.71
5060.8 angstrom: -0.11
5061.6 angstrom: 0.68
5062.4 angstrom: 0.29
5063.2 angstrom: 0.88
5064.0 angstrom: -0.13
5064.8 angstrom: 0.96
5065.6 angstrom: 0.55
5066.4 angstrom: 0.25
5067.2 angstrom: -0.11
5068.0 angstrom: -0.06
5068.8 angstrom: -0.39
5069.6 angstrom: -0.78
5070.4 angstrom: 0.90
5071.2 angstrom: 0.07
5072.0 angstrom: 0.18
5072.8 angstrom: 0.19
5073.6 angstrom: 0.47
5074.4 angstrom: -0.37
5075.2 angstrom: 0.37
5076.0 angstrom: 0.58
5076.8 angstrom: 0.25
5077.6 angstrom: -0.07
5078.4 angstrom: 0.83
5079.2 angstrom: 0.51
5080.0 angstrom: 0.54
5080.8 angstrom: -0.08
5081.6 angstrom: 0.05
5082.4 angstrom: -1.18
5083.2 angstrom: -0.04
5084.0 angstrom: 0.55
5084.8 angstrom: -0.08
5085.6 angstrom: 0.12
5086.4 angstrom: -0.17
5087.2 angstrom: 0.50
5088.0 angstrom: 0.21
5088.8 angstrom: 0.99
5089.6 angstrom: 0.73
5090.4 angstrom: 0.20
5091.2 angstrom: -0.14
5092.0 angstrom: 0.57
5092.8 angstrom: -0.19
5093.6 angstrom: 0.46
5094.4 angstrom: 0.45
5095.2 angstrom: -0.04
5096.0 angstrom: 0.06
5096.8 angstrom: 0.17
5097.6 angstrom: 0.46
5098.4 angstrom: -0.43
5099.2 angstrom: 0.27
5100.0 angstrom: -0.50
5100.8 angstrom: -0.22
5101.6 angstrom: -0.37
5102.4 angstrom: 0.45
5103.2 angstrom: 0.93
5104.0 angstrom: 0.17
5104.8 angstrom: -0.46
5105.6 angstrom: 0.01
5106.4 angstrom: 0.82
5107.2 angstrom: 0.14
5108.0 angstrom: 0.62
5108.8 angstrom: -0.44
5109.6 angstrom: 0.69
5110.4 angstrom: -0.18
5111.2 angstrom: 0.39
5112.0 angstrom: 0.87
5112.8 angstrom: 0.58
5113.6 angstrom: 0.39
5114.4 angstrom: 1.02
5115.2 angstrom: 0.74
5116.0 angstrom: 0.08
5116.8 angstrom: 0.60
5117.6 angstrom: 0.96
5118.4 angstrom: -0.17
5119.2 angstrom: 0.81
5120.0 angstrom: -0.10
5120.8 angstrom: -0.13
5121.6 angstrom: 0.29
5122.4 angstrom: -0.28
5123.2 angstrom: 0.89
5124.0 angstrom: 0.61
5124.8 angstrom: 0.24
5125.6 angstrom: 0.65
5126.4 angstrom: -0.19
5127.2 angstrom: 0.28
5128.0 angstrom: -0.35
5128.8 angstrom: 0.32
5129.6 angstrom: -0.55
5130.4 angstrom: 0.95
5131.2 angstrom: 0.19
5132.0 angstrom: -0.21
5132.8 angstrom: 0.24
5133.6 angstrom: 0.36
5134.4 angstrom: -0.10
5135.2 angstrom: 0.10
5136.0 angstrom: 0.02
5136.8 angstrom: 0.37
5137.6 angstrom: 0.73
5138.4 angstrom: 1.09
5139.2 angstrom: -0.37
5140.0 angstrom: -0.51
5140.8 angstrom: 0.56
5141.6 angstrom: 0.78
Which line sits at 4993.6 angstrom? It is [O II]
